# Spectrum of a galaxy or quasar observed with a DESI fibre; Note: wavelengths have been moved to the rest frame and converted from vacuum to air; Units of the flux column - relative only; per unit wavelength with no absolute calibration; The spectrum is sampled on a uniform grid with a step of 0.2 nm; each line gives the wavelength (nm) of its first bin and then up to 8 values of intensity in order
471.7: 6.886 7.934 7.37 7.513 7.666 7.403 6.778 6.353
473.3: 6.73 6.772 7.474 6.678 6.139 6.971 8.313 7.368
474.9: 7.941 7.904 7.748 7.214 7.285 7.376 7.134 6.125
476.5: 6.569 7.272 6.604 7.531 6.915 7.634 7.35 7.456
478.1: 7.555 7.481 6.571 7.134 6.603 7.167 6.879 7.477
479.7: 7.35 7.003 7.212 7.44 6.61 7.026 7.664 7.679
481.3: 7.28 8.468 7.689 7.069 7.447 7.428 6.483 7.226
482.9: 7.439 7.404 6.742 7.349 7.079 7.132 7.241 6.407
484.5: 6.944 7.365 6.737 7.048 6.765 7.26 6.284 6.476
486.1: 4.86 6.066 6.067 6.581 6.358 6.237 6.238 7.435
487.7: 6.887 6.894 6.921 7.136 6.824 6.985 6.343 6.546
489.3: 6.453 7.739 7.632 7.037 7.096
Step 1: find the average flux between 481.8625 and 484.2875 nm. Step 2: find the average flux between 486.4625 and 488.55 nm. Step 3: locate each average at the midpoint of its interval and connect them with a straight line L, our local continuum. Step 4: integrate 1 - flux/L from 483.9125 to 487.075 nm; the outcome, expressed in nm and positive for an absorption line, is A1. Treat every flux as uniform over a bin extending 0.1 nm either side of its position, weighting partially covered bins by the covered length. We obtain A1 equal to 0.15 nm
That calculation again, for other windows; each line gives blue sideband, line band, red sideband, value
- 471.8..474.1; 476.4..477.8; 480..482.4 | 0.027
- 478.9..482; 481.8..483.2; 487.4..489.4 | -0.005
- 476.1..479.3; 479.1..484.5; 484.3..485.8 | -0.211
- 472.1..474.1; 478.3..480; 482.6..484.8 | 0.006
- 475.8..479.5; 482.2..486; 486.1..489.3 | -0.130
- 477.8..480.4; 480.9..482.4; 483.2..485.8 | -0.109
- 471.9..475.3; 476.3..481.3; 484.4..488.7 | -0.108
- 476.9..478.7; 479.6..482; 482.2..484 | -0.060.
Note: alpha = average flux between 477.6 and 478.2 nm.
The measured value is 7.45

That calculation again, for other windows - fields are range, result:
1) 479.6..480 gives 7.18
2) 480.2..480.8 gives 7.03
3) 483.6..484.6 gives 6.96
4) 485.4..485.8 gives 6.77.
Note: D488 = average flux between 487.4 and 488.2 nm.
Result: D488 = 7.03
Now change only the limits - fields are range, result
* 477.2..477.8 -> 7.3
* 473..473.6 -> 6.62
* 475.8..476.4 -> 6.88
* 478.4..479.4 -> 6.87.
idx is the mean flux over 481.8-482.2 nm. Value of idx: 7.26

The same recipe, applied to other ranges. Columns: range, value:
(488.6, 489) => 6.66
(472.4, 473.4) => 6.99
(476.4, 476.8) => 6.92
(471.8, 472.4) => 7.61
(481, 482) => 7.64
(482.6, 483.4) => 7.2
